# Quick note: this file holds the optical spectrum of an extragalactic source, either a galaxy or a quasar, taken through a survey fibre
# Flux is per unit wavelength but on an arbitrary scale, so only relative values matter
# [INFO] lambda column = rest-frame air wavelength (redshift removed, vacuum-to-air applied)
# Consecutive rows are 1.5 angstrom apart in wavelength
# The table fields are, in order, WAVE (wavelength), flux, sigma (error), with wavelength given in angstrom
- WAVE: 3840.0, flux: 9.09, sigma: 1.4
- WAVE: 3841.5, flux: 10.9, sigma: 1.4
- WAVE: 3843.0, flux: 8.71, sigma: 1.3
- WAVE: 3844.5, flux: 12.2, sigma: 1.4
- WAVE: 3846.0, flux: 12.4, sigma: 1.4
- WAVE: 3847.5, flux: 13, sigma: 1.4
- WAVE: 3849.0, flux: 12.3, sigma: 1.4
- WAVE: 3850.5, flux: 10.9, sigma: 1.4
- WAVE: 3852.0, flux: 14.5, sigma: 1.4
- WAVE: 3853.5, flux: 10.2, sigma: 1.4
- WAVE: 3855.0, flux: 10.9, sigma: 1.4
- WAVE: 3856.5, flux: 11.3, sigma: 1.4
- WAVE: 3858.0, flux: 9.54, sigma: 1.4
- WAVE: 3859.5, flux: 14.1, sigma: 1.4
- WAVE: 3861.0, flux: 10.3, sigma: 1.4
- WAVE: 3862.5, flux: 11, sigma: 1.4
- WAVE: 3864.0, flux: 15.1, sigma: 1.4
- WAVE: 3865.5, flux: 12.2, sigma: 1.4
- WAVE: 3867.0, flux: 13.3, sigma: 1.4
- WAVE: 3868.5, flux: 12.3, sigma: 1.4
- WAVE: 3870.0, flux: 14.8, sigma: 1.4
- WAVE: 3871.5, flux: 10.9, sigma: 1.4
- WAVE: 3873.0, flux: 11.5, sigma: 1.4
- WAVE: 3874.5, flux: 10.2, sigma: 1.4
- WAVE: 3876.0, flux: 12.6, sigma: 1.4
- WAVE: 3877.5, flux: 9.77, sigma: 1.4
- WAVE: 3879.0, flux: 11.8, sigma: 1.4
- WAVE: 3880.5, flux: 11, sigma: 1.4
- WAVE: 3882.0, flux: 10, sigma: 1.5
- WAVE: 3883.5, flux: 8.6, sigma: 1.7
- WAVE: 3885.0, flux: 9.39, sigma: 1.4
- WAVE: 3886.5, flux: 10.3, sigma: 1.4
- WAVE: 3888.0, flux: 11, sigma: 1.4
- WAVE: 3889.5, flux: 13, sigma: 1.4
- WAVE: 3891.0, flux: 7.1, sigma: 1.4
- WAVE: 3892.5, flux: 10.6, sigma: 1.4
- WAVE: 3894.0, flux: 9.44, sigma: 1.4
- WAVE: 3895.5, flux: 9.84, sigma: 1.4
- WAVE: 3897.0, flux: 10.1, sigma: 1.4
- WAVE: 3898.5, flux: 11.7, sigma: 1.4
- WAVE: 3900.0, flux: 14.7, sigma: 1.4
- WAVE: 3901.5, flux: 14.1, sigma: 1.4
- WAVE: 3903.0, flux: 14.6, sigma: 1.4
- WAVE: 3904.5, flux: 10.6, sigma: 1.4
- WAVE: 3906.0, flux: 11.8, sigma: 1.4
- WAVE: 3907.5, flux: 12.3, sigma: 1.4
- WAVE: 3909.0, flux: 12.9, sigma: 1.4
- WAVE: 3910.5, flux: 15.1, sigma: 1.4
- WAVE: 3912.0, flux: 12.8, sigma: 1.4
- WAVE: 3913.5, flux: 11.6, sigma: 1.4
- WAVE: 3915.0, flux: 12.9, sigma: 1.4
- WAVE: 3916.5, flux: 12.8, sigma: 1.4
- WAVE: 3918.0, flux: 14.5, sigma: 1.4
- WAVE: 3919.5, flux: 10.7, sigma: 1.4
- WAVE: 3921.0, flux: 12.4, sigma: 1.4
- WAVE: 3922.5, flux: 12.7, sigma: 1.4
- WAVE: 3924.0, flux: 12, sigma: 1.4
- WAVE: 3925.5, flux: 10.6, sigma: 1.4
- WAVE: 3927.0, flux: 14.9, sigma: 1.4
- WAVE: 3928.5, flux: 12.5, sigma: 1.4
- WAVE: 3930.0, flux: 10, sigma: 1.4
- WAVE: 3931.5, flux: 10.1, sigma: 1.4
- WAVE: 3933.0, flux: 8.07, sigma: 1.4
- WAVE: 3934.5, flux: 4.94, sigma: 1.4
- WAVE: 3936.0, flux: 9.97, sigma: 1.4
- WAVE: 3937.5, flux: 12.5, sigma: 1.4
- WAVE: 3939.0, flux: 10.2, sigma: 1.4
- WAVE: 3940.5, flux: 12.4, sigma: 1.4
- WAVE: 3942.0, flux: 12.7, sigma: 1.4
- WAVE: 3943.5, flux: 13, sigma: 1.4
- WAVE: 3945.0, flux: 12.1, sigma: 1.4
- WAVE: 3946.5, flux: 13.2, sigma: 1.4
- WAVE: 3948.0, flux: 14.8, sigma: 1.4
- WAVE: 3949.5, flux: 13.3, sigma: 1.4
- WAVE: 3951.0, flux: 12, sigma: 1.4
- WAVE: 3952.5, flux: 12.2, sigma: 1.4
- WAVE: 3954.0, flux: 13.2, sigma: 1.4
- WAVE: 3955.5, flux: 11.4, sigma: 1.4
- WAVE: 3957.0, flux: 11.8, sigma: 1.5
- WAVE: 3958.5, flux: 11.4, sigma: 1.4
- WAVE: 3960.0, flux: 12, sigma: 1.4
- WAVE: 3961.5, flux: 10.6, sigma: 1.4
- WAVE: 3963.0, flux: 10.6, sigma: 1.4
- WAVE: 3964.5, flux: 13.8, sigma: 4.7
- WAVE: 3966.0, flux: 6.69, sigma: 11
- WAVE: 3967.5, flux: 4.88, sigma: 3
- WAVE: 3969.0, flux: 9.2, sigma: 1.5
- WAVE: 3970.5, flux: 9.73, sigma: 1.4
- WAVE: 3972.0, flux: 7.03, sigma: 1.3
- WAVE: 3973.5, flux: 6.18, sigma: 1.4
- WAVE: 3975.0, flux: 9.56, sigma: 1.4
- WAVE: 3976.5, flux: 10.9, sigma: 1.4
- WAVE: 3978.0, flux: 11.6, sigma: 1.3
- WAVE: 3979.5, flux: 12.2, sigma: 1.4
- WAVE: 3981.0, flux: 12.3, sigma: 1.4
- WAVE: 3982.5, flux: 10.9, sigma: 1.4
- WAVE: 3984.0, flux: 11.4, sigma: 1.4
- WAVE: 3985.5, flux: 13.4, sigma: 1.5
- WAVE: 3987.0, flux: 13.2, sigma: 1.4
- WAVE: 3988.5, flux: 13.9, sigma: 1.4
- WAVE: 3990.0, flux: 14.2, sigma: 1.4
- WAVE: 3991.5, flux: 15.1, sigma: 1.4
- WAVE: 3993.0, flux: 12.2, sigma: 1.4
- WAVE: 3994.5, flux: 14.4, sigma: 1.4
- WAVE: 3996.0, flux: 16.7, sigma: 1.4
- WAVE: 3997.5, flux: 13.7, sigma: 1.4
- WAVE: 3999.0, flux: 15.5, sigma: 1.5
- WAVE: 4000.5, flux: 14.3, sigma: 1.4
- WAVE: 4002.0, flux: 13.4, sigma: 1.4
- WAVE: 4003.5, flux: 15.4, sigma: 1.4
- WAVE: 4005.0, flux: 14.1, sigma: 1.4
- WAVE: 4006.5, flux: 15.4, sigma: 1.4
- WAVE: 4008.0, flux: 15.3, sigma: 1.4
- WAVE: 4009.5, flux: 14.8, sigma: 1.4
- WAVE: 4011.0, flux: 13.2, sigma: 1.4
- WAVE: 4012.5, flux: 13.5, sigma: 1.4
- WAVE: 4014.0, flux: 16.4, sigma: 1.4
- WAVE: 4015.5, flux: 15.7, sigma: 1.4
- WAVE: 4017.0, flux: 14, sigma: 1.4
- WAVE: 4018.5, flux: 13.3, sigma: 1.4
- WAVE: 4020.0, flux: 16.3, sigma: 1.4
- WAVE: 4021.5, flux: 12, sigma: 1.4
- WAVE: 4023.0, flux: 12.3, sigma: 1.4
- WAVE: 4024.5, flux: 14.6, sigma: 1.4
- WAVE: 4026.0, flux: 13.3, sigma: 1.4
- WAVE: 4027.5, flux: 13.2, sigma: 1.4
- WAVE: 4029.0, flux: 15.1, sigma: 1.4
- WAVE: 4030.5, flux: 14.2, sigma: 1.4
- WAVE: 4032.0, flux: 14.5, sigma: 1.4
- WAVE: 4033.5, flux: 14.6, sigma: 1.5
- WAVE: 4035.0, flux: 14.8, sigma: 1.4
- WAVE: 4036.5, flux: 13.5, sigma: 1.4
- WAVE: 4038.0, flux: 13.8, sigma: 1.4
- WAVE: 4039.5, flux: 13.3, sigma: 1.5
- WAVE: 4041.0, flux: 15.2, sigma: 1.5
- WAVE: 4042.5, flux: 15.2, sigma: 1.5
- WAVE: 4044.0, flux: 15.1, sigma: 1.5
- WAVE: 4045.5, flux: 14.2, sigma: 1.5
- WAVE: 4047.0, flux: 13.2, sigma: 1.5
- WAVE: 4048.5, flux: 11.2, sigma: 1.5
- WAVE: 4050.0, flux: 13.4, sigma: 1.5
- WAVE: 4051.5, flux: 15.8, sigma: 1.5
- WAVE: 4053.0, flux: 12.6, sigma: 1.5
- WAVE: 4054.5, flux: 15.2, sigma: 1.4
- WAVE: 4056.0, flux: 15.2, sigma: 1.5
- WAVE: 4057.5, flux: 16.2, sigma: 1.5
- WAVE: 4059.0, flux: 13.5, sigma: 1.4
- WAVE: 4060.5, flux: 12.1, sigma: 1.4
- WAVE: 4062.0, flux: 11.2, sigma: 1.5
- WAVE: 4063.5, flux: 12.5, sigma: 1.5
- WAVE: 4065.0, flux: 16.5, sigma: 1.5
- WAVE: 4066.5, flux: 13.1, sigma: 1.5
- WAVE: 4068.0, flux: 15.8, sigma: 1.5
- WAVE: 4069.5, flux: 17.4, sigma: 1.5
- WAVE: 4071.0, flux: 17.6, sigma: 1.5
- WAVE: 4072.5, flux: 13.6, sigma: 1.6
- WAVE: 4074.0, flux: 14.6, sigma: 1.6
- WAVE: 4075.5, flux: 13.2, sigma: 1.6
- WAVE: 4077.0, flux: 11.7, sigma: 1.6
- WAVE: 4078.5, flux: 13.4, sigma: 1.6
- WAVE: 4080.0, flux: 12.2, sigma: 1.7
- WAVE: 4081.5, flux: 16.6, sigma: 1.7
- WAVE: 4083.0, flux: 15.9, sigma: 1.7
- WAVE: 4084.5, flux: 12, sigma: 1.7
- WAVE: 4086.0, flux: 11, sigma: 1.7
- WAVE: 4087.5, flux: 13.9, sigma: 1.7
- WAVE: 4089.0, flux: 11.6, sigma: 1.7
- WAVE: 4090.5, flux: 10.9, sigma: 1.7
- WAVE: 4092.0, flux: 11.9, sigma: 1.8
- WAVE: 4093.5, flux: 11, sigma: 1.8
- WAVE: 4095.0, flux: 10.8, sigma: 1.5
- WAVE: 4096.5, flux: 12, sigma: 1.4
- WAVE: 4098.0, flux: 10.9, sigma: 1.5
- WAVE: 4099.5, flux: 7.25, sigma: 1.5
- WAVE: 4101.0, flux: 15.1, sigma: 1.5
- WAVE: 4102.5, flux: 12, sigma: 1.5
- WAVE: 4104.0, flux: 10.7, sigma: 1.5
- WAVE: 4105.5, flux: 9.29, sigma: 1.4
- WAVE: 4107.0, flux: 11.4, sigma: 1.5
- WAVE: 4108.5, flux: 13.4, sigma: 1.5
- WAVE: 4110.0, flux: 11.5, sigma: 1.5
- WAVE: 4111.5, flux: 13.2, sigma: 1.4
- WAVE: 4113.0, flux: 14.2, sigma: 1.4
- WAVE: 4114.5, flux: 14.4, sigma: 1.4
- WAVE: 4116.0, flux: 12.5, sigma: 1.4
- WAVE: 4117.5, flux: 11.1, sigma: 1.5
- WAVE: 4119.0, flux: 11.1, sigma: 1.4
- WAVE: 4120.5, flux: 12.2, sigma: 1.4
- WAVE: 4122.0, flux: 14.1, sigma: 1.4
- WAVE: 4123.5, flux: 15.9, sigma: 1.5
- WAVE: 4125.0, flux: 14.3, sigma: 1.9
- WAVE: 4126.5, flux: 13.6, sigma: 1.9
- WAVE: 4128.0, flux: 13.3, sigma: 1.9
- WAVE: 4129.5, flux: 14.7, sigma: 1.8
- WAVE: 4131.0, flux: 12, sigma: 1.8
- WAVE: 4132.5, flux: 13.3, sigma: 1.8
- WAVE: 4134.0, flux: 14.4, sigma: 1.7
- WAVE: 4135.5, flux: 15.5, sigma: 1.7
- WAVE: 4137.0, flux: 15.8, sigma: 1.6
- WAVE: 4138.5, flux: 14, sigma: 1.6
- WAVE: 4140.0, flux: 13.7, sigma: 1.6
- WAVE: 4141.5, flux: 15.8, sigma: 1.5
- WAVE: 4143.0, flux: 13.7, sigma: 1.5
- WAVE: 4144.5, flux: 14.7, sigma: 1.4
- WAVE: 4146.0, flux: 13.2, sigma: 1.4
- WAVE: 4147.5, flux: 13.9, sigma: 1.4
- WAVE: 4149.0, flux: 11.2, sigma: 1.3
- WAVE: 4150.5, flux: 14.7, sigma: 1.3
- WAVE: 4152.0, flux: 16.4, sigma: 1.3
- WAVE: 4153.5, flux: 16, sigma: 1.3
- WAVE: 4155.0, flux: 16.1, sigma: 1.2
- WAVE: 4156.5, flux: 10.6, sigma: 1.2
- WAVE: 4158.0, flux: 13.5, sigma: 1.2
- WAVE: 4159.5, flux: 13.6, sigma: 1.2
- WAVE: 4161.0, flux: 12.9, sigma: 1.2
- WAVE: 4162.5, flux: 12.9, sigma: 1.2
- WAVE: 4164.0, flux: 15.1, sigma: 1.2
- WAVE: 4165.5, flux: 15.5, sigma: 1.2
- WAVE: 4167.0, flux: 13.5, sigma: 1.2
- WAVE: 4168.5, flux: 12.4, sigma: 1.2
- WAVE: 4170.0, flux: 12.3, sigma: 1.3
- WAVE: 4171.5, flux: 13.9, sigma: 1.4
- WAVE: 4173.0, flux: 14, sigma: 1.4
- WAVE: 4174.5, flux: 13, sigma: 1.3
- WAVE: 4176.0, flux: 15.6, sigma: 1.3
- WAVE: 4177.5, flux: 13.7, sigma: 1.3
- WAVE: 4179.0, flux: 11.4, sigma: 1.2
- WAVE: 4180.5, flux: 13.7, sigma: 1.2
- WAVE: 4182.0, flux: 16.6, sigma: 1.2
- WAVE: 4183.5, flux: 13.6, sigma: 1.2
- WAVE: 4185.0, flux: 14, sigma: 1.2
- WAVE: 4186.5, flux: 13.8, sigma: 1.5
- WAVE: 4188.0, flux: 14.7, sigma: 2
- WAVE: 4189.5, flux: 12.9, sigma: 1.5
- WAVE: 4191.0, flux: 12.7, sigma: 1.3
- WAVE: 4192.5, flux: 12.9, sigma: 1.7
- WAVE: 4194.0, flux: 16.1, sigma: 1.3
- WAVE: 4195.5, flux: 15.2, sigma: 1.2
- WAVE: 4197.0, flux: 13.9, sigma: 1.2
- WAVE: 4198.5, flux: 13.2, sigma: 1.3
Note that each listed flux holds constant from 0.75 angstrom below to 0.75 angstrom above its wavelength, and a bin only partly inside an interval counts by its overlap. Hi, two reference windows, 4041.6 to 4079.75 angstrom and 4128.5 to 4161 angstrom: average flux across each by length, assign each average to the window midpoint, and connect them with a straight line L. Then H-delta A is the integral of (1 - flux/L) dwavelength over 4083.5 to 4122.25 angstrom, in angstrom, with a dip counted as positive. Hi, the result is 6.07 angstrom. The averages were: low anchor 14.1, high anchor 14.1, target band 11.9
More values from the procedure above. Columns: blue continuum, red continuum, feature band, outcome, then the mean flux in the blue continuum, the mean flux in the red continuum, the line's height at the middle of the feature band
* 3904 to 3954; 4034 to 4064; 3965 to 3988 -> 4.9 angstrom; 12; 13.9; 12.7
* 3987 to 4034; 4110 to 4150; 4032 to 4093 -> 0.7 angstrom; 14.3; 13.7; 14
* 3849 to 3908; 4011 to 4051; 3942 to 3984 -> 6.1 angstrom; 11.5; 14.1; 12.9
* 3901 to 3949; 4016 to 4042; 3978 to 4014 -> -1.2 angstrom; 12.1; 14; 13.4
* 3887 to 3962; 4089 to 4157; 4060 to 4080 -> -2.0 angstrom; 11.8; 13.1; 12.7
